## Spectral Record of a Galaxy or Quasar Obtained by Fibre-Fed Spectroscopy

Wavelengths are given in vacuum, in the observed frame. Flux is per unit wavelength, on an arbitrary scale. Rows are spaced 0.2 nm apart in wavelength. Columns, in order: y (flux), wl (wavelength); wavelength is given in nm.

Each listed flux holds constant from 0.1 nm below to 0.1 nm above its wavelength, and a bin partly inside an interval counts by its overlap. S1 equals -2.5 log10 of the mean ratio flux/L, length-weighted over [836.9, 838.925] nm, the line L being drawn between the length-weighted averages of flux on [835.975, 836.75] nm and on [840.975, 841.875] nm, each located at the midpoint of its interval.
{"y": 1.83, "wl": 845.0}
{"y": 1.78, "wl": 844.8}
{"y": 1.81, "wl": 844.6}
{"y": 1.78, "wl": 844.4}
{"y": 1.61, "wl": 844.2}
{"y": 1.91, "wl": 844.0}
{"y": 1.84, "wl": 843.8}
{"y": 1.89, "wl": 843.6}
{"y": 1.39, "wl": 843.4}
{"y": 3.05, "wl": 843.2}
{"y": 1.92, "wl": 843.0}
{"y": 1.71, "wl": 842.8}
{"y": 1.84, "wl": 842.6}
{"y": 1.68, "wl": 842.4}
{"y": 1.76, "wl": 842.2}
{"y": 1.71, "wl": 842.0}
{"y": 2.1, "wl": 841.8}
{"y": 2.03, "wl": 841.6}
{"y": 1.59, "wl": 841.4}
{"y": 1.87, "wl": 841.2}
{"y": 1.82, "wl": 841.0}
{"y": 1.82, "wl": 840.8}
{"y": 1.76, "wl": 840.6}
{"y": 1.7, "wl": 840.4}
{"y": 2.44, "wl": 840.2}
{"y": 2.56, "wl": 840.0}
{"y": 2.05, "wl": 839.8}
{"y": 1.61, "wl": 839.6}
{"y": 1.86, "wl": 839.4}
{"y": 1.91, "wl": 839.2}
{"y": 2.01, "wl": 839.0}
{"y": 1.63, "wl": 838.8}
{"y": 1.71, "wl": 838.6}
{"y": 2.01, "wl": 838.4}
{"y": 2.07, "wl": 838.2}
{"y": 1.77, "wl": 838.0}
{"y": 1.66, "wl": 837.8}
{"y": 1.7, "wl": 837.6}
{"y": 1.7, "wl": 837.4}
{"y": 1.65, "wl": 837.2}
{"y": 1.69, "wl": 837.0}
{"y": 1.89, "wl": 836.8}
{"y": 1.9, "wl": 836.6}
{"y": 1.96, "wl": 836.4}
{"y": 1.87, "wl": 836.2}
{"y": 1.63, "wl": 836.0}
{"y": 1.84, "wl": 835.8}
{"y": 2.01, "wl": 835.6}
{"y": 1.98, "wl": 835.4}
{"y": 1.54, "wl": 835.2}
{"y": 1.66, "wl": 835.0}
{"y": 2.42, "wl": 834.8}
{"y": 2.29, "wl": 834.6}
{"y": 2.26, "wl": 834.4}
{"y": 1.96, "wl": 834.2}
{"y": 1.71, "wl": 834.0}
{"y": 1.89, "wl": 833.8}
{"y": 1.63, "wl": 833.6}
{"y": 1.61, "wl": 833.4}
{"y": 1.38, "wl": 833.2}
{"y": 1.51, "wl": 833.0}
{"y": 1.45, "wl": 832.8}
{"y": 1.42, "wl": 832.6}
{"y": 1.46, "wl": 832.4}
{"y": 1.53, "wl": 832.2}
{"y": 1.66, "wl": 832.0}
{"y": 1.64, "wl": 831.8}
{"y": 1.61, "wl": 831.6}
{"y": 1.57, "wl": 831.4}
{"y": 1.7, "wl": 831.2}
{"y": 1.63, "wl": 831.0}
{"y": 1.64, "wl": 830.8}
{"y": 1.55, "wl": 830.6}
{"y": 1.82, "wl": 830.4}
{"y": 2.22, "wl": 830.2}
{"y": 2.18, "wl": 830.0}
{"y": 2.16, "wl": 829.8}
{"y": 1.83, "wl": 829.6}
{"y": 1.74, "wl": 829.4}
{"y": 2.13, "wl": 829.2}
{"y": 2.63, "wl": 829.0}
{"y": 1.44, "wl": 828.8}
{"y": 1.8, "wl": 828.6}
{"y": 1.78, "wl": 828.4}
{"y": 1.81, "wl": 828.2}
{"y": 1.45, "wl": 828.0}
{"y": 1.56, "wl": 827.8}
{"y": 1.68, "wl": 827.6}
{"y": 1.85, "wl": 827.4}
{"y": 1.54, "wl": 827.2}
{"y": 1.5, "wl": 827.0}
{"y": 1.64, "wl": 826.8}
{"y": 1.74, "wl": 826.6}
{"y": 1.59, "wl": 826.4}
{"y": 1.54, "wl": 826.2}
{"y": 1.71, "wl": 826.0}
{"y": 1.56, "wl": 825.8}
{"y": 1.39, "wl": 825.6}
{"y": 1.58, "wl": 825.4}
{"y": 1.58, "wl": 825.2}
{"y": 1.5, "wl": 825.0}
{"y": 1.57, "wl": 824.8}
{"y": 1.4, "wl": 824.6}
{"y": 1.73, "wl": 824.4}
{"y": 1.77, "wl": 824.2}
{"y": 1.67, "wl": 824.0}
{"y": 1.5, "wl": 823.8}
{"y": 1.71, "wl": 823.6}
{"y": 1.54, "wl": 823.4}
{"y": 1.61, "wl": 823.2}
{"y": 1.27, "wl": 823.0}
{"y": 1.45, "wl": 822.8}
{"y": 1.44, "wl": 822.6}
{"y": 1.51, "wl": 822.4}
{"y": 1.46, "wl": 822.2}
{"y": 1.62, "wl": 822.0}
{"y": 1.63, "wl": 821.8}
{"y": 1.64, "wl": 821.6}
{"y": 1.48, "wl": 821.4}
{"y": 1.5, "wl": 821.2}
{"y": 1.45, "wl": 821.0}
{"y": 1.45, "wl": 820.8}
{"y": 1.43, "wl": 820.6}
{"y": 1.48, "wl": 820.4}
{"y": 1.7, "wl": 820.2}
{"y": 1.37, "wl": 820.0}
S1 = 0.06 mag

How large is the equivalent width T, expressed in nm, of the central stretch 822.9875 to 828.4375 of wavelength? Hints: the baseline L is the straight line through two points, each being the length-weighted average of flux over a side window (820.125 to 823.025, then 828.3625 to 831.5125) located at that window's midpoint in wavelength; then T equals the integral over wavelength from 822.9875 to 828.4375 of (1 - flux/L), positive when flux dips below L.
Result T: 0.26 nm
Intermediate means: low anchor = 1.5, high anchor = 1.86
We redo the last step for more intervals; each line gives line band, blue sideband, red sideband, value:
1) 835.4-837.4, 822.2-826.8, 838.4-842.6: -0.03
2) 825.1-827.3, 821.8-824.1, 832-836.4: 0.03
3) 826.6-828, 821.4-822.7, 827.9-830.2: 0.15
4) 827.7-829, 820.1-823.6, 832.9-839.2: -0.05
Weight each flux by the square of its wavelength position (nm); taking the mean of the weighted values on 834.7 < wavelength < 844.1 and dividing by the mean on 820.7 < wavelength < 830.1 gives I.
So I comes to 1.2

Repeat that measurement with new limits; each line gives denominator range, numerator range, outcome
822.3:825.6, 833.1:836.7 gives 1.24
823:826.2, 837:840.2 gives 1.23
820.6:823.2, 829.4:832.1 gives 1.22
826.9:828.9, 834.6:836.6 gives 1.18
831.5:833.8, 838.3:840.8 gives 1.27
